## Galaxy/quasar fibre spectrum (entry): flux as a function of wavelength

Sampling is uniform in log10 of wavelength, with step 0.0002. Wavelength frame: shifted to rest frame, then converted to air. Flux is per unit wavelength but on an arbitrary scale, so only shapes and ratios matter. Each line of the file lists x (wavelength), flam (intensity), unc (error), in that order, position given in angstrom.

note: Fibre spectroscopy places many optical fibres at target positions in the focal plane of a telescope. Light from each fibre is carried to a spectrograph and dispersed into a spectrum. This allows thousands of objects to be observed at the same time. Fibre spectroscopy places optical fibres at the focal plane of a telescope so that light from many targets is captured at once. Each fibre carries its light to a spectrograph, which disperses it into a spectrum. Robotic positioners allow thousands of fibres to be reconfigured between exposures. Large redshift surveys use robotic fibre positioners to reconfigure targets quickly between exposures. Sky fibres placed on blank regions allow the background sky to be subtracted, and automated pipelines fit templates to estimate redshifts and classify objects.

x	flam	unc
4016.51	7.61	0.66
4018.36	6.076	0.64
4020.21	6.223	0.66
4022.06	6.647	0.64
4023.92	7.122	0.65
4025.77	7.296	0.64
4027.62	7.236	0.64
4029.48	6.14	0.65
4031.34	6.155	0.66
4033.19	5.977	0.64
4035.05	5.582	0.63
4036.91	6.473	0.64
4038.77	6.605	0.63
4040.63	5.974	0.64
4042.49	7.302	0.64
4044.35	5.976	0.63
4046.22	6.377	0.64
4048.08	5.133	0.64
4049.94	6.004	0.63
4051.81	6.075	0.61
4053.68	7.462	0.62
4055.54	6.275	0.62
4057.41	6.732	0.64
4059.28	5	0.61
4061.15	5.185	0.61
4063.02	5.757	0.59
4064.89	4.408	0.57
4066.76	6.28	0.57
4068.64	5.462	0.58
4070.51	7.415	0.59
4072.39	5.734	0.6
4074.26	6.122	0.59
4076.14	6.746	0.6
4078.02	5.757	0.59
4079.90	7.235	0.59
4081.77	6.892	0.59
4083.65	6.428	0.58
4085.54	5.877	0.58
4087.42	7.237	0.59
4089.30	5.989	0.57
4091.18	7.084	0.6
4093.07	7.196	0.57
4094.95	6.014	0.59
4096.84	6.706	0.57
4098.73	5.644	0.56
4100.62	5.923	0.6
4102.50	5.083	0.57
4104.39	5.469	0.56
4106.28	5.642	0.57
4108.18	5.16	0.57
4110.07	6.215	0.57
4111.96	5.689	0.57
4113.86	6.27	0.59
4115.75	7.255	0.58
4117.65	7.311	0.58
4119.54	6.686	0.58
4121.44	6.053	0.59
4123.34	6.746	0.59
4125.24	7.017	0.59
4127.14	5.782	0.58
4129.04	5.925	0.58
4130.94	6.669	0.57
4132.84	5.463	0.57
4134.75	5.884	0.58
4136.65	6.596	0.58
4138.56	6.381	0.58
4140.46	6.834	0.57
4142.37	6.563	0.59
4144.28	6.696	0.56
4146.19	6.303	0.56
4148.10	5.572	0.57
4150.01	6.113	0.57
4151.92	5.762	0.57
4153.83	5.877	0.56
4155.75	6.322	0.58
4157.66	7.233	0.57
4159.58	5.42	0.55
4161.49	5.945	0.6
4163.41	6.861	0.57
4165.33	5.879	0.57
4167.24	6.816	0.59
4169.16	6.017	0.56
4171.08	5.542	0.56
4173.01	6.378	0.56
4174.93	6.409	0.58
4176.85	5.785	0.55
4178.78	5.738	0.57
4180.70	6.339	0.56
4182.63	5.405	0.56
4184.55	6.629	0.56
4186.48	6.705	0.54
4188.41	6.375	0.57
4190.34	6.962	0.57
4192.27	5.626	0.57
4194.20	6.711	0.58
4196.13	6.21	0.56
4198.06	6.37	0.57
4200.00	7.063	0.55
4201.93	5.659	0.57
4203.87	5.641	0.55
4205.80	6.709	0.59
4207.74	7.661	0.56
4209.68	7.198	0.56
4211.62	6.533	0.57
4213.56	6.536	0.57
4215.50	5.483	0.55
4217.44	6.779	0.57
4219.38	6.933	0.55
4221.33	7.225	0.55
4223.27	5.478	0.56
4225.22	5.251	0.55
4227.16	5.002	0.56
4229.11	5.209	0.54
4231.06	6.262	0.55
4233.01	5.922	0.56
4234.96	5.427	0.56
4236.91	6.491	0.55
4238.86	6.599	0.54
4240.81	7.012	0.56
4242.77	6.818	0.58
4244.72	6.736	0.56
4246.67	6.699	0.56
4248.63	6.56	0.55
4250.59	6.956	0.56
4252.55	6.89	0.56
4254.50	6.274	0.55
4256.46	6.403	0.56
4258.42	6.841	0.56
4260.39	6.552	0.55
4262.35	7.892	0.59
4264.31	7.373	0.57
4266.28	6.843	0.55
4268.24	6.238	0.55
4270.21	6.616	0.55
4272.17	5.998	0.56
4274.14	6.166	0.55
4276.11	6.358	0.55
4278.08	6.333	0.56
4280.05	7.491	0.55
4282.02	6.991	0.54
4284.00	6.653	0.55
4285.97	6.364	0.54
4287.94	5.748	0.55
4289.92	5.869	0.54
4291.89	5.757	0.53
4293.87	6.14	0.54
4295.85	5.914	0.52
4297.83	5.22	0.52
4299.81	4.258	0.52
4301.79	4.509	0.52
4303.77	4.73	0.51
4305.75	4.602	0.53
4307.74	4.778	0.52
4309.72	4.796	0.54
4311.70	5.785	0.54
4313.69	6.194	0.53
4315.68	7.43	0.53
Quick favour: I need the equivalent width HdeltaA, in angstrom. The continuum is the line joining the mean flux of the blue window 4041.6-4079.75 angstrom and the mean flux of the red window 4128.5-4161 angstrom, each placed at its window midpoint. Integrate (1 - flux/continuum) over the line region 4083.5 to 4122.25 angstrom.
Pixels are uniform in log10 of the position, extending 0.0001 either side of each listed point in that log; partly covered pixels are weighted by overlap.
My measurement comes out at -0.5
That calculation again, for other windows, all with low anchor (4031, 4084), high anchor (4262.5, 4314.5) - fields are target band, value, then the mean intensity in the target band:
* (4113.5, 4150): -2.0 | 6.42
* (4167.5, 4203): -1.1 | 6.23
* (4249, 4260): -1.3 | 6.66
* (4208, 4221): -1.4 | 6.67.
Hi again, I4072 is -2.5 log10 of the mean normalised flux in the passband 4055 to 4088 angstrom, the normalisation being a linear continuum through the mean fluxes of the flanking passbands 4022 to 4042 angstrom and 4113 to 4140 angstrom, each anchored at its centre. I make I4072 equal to 0.06 mag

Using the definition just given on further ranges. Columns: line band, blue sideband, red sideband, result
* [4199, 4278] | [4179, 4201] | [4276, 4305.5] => -0.06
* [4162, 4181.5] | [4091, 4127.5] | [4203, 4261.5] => 0.03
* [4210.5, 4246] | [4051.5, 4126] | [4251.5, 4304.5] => 0.00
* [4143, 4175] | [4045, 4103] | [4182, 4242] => 0.01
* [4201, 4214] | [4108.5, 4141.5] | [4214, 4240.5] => -0.08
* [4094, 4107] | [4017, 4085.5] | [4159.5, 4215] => 0.09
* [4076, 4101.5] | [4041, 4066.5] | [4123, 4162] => -0.07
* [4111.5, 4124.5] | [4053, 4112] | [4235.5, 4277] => -0.06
